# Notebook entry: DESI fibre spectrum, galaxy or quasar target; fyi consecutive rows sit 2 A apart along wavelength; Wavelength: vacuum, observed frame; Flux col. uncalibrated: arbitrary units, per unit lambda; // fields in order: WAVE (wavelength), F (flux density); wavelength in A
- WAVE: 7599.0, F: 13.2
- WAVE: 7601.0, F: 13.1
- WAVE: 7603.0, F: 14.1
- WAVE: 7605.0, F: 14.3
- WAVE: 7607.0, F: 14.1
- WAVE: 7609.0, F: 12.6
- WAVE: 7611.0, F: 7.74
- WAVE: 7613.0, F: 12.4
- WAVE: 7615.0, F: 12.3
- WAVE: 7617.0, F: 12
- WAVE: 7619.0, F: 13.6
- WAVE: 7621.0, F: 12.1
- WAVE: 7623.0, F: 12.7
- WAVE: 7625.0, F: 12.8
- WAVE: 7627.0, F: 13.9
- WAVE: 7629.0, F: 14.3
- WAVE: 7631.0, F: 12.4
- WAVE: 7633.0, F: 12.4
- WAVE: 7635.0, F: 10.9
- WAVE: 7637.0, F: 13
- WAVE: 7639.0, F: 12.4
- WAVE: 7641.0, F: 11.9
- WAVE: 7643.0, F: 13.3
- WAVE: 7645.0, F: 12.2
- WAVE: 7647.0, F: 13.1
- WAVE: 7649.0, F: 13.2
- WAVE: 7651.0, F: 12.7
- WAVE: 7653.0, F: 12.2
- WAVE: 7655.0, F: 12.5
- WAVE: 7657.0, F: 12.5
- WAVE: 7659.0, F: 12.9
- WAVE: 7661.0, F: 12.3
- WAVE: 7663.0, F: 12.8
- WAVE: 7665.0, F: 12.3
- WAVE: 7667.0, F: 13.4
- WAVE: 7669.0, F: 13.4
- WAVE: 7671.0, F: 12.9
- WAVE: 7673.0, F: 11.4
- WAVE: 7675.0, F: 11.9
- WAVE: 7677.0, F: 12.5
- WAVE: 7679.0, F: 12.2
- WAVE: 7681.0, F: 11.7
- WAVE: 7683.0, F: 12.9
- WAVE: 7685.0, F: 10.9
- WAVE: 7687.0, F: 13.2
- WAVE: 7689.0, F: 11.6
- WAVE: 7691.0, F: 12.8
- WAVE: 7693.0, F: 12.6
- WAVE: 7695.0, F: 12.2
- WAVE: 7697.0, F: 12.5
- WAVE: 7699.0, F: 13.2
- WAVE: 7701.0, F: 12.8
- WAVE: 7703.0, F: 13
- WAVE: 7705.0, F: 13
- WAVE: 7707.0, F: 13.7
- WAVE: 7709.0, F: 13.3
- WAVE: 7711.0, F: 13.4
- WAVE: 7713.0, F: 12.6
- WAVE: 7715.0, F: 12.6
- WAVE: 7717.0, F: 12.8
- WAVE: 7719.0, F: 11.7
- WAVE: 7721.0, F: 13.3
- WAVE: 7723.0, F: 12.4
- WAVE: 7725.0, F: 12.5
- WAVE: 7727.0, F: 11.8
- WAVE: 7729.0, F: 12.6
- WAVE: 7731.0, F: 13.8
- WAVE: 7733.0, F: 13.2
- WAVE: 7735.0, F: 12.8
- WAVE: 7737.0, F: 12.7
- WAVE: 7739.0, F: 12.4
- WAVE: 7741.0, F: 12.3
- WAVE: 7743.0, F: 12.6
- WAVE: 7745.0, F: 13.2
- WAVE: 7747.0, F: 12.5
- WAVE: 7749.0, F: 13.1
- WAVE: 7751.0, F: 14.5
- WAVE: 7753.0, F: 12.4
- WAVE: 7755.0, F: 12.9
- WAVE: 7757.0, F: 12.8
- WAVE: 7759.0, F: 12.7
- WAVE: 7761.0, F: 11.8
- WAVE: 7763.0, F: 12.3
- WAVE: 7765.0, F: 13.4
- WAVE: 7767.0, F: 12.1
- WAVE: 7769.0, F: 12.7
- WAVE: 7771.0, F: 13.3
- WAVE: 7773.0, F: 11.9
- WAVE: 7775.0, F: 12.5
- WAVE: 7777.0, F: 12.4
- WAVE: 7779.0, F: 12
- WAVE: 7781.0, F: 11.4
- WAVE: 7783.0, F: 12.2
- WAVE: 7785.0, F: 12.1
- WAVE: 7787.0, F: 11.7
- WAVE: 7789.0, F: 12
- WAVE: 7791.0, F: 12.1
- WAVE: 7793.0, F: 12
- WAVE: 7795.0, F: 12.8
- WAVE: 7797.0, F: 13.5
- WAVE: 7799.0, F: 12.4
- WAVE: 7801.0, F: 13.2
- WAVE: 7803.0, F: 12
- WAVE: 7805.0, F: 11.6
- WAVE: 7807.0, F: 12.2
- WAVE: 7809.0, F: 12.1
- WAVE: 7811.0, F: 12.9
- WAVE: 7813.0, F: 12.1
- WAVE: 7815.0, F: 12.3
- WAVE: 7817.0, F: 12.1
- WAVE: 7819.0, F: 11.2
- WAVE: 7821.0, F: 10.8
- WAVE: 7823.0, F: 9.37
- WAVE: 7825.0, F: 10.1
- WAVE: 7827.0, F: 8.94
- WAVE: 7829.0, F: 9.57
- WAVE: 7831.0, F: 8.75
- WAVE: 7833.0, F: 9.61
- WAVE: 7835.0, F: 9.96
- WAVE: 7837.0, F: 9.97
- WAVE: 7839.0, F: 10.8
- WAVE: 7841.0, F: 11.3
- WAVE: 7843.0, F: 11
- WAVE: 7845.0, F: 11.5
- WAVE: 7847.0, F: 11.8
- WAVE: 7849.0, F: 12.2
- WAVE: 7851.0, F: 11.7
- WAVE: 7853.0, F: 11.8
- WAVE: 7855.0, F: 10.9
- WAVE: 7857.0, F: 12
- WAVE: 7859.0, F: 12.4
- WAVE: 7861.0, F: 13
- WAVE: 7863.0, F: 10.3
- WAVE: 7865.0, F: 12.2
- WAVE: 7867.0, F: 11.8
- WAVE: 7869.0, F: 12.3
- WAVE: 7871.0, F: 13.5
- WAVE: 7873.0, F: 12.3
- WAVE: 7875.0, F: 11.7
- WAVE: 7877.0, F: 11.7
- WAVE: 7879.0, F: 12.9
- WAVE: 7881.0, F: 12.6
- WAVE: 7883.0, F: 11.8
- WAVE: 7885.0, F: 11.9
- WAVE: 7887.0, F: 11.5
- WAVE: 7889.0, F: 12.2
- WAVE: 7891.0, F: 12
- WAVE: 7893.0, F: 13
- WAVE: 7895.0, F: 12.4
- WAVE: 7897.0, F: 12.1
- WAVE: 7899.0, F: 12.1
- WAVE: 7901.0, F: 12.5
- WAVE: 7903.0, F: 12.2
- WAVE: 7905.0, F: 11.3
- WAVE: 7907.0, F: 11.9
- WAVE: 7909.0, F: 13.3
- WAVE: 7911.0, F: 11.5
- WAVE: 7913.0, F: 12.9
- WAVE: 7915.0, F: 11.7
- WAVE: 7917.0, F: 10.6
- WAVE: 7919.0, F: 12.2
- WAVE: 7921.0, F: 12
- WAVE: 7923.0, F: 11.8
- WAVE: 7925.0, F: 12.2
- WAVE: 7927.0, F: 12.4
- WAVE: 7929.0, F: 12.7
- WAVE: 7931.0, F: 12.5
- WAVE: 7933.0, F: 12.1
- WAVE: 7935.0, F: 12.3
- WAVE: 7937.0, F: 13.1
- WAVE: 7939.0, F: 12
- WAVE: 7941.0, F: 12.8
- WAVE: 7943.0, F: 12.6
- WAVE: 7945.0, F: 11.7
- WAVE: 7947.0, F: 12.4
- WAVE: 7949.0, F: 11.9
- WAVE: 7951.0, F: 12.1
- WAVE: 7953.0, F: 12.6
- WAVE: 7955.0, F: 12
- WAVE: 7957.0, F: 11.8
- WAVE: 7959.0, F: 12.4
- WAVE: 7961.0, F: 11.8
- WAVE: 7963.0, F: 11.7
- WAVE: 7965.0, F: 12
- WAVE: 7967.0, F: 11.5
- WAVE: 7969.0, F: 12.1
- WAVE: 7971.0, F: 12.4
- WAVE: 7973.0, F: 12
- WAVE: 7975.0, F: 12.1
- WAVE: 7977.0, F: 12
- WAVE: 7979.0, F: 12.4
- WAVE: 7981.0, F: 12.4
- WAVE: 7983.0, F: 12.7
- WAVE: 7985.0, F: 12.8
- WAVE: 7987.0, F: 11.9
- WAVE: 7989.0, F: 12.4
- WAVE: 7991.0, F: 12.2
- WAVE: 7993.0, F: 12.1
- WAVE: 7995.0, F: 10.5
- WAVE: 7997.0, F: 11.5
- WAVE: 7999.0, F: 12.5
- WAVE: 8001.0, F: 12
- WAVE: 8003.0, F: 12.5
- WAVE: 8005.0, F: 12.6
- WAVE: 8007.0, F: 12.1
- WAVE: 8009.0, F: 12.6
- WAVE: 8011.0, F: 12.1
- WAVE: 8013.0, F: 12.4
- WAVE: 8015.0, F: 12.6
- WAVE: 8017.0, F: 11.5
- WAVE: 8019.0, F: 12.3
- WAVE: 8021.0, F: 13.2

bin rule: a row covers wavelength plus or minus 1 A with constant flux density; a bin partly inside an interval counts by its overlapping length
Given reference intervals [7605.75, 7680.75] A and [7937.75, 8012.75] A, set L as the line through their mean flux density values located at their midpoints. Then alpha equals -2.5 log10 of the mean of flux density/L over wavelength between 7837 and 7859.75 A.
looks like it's 0.07 mag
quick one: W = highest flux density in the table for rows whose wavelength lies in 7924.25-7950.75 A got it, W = 13.1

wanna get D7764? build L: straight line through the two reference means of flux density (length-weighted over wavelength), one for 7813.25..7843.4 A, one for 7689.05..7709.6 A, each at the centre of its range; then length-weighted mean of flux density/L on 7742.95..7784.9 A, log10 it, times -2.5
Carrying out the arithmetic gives -0.09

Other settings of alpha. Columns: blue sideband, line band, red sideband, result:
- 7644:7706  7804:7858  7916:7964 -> 0.117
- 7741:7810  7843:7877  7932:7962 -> 0.039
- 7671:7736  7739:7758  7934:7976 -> -0.032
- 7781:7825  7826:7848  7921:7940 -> 0.173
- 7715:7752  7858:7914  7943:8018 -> 0.016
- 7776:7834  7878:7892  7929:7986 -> -0.019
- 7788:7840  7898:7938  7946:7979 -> -0.029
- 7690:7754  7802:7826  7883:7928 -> 0.080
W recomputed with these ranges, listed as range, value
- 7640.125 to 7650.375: 13.3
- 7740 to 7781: 14.5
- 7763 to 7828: 13.5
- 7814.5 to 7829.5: 12.3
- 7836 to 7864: 13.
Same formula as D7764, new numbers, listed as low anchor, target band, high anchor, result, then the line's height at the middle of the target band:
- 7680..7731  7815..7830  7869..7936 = 0.18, 12.4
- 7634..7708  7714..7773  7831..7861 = -0.06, 12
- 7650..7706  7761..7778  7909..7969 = -0.01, 12.4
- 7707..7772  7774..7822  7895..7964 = 0.04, 12.6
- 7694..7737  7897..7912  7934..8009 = 0.02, 12.3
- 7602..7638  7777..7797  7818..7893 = -0.04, 11.7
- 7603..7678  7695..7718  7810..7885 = -0.06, 12.2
